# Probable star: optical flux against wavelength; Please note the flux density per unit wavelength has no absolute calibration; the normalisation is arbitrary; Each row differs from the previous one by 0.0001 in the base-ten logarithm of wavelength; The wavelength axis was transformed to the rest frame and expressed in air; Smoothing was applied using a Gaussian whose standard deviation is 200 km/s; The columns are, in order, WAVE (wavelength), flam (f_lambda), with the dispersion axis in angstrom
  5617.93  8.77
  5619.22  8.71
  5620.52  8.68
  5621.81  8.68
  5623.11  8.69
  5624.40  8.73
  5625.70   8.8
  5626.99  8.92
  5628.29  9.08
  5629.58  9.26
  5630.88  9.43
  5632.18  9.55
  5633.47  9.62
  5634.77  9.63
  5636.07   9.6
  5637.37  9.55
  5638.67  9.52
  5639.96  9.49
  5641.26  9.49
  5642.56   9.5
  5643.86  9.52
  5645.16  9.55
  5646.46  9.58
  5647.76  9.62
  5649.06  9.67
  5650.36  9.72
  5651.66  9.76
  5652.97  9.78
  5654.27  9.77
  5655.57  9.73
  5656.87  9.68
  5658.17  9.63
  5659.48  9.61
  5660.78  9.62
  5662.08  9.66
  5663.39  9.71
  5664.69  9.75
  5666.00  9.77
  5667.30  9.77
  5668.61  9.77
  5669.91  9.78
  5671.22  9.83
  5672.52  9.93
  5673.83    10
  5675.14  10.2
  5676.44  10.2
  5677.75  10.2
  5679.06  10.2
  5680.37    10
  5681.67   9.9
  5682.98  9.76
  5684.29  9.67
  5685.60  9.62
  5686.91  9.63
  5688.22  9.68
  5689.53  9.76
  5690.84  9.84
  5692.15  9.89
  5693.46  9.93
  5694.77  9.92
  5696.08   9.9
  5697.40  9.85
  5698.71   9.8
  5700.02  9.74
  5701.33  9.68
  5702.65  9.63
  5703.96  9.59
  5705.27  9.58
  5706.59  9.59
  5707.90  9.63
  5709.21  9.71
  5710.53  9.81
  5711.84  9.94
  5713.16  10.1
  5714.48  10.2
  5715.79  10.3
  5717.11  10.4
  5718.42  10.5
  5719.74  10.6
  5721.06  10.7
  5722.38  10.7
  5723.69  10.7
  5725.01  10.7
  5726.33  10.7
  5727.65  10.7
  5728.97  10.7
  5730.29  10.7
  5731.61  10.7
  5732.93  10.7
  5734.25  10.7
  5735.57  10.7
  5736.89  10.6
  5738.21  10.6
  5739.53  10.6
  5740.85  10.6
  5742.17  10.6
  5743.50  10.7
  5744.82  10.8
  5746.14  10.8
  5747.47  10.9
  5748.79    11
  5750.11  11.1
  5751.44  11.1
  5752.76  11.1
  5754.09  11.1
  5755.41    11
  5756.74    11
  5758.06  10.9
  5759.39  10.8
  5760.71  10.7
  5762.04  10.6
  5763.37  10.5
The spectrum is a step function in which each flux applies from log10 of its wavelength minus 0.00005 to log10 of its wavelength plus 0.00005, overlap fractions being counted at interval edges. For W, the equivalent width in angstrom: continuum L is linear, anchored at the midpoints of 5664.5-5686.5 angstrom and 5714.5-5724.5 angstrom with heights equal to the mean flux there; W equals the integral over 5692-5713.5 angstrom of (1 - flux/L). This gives 1.1 angstrom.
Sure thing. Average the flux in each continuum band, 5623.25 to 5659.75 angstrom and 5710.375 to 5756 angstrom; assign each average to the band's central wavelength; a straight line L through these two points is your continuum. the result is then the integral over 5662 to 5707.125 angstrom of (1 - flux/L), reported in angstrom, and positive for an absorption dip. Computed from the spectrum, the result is 0.9 angstrom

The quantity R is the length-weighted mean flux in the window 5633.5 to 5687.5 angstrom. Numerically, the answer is 9.74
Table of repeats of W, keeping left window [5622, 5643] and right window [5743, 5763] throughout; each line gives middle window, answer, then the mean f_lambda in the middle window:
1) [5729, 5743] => 0.0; 10.7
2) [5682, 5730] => 1.1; 10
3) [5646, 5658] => -0.2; 9.7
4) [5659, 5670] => 0.0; 9.72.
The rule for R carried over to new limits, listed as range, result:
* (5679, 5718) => 9.84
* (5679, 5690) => 9.78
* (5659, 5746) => 10.1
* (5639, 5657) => 9.63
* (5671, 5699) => 9.9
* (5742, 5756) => 10.9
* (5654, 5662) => 9.68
